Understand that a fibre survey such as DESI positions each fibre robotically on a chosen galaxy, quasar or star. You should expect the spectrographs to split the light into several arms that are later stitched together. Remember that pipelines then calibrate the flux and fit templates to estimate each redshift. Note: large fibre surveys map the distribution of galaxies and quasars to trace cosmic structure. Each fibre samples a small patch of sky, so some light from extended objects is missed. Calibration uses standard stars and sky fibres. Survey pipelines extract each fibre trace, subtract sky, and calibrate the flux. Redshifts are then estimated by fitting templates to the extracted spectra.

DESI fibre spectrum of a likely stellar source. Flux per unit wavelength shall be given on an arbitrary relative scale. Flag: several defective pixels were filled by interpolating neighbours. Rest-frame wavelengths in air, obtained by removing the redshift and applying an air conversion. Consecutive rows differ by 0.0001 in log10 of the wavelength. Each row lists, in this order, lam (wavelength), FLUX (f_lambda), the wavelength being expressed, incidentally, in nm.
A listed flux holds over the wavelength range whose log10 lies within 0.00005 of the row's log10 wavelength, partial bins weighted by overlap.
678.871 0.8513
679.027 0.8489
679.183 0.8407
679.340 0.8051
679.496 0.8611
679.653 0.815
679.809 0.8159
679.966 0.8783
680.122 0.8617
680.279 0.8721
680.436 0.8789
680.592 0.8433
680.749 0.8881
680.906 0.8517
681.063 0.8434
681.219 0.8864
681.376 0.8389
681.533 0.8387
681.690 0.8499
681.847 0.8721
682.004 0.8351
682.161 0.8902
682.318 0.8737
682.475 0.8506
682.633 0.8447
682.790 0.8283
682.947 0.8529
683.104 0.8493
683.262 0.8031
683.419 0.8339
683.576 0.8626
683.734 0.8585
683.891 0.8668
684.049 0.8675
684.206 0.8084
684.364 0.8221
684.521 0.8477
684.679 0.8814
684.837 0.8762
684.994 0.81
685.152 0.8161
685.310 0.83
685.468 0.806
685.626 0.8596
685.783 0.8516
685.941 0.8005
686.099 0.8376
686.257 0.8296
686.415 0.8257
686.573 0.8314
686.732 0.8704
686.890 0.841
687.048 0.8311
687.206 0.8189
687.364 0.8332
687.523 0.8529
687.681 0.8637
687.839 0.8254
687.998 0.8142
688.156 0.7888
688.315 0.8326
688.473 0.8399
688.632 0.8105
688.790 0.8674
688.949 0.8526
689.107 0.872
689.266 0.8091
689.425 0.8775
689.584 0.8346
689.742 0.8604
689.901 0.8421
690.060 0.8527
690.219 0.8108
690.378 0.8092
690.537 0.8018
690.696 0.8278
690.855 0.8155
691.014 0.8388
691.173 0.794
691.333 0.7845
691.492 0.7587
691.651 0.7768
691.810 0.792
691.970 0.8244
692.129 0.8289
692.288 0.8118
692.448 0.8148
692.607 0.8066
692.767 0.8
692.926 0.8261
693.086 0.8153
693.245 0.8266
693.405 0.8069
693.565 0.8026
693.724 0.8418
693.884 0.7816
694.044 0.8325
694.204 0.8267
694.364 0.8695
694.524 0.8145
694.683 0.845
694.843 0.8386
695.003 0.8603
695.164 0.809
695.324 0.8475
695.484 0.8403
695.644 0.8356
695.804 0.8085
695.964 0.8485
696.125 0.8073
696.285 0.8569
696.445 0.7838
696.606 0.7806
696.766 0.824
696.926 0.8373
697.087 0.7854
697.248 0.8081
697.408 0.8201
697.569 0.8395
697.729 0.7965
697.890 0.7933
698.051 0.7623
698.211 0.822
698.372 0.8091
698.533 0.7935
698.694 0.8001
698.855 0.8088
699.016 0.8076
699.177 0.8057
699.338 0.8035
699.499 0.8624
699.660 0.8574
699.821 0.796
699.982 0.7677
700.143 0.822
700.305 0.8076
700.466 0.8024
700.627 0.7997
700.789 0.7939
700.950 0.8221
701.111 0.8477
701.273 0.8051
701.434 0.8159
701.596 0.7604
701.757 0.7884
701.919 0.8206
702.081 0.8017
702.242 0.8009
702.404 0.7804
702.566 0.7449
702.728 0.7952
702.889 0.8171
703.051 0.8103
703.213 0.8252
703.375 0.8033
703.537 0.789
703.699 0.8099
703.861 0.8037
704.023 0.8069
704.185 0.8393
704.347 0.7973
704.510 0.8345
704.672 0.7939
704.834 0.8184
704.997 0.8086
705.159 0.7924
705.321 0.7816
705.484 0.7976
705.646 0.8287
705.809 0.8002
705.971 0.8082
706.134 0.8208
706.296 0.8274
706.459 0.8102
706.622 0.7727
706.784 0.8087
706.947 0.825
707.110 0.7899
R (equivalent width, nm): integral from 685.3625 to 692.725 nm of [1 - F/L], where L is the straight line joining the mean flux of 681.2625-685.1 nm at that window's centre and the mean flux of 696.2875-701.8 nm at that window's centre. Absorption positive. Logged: 0.061 nm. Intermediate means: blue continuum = 0.848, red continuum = 0.808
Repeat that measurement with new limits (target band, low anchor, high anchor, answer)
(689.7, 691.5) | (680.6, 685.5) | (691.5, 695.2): 0.02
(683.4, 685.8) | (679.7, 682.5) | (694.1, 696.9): 0.02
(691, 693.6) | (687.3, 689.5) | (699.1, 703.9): 0.07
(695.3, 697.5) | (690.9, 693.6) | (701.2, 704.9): -0.04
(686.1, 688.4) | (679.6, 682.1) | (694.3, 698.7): 0.02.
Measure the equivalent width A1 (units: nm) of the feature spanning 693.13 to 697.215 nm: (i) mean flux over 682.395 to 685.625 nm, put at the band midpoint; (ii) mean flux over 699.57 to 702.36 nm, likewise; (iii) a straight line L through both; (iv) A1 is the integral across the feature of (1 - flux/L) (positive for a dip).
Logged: -0.03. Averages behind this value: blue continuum 0.841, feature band 0.824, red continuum 0.806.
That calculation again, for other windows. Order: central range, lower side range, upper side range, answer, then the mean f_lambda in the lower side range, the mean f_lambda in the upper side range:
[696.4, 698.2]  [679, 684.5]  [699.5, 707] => 0.032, 0.85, 0.806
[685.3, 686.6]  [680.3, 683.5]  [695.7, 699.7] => 0.019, 0.853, 0.813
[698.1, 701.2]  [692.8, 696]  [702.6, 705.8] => 0.020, 0.828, 0.807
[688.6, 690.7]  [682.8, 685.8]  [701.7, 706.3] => -0.017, 0.842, 0.805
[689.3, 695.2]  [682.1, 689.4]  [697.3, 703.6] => 0.029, 0.84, 0.805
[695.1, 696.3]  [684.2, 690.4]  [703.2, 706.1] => -0.012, 0.837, 0.807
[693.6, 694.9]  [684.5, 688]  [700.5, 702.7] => -0.021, 0.837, 0.798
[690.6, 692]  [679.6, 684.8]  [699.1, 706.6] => 0.053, 0.852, 0.807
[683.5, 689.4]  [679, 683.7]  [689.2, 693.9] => -0.036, 0.851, 0.816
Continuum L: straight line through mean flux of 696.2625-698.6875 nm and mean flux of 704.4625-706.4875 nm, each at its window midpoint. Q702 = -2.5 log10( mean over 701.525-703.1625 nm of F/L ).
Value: 0.02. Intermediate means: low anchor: 0.806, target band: 0.793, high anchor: 0.809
